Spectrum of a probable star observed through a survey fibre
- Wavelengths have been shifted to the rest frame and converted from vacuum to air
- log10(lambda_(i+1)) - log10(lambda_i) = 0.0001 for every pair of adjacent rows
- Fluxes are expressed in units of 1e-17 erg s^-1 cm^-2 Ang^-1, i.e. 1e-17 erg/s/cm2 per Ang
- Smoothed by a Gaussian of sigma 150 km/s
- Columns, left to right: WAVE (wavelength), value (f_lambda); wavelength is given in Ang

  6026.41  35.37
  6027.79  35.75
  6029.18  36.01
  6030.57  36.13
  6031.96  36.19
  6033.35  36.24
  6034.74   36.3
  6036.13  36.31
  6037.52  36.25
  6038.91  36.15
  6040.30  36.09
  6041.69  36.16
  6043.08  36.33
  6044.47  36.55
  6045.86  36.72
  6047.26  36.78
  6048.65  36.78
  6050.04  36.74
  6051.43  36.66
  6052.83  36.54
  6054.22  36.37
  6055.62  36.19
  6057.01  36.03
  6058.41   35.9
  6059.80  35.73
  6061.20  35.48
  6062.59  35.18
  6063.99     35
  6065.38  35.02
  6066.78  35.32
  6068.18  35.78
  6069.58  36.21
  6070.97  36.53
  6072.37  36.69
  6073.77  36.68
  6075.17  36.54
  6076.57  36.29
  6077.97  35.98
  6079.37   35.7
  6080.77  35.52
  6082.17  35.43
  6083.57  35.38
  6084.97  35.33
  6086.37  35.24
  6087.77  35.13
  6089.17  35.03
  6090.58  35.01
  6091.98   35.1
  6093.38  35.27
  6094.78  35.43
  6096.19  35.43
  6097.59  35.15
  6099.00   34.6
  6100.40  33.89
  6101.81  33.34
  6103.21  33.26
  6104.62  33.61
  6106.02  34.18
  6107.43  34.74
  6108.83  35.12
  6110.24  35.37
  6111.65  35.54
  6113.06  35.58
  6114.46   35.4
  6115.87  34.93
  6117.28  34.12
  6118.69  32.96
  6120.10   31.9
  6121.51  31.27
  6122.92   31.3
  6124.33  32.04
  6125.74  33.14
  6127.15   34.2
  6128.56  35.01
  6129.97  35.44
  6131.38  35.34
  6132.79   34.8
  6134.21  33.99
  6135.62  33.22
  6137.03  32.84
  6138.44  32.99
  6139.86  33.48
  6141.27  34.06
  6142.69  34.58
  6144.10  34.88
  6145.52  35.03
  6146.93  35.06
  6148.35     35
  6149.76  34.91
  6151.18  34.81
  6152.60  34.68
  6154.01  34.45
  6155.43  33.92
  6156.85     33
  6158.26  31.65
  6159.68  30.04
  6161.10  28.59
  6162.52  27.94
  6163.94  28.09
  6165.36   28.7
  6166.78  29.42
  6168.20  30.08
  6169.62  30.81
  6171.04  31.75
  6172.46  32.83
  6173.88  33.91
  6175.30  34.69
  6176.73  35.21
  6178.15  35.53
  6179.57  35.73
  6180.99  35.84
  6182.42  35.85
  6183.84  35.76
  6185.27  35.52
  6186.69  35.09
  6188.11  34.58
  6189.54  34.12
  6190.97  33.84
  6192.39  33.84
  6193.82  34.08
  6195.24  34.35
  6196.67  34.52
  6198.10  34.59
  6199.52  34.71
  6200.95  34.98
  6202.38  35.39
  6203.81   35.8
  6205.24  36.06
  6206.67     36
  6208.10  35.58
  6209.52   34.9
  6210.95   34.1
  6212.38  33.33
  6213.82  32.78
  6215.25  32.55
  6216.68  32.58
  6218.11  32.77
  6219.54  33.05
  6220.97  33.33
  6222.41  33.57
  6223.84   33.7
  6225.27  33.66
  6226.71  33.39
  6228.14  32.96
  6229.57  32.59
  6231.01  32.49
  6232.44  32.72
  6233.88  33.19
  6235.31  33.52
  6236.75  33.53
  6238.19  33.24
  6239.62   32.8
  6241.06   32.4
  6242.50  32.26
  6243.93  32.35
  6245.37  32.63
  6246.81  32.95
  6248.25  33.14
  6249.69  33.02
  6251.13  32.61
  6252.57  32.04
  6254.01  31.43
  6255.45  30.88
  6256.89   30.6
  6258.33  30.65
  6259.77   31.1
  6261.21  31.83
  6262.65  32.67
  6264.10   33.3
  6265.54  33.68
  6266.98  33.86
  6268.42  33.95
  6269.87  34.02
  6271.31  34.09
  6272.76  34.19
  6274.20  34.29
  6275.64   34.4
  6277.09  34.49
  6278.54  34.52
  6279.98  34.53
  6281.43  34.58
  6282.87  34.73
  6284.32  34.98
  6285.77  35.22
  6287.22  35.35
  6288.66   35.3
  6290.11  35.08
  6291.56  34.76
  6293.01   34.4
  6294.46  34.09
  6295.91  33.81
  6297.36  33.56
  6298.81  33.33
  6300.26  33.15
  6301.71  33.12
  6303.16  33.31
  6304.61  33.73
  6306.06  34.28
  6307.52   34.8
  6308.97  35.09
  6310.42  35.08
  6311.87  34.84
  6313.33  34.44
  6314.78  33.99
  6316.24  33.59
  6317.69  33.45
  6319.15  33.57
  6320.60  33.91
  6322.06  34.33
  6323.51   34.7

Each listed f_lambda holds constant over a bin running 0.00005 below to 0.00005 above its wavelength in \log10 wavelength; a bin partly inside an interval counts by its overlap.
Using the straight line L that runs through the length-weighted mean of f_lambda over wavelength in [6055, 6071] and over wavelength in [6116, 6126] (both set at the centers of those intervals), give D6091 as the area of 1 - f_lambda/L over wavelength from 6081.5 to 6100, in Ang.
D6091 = -0.6 Ang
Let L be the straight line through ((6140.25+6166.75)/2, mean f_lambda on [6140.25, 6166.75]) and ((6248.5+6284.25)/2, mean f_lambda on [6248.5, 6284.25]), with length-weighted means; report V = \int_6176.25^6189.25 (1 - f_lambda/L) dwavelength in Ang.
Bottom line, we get -1.0 Ang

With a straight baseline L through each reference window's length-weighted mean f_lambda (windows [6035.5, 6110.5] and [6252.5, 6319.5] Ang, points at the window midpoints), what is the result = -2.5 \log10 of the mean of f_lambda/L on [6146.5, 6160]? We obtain 0.03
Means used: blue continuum 35.6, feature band 33.8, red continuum 33.8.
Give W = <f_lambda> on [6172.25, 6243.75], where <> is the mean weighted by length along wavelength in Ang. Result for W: 34.1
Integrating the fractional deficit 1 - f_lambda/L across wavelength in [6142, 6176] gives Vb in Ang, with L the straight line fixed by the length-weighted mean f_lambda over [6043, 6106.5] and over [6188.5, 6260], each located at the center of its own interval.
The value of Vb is 1.87 Ang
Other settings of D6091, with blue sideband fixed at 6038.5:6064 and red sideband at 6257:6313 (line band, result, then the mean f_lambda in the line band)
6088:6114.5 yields 0.7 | 34.8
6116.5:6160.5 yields 2.1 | 33.7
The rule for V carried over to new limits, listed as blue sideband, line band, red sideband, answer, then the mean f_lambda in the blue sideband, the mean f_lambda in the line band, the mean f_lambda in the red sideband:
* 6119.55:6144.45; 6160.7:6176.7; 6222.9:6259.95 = 1.1 Ang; 33.6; 30.8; 32.6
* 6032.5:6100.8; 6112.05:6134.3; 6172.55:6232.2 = 0.8 Ang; 35.8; 33.9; 34.3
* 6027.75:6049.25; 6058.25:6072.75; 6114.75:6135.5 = -0.1 Ang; 36.3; 35.7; 33.6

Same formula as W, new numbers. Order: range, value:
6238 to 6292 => 33.4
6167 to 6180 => 33.2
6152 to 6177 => 31.6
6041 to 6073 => 36.1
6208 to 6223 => 33.4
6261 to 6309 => 34.1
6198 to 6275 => 33.3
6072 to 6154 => 34.6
